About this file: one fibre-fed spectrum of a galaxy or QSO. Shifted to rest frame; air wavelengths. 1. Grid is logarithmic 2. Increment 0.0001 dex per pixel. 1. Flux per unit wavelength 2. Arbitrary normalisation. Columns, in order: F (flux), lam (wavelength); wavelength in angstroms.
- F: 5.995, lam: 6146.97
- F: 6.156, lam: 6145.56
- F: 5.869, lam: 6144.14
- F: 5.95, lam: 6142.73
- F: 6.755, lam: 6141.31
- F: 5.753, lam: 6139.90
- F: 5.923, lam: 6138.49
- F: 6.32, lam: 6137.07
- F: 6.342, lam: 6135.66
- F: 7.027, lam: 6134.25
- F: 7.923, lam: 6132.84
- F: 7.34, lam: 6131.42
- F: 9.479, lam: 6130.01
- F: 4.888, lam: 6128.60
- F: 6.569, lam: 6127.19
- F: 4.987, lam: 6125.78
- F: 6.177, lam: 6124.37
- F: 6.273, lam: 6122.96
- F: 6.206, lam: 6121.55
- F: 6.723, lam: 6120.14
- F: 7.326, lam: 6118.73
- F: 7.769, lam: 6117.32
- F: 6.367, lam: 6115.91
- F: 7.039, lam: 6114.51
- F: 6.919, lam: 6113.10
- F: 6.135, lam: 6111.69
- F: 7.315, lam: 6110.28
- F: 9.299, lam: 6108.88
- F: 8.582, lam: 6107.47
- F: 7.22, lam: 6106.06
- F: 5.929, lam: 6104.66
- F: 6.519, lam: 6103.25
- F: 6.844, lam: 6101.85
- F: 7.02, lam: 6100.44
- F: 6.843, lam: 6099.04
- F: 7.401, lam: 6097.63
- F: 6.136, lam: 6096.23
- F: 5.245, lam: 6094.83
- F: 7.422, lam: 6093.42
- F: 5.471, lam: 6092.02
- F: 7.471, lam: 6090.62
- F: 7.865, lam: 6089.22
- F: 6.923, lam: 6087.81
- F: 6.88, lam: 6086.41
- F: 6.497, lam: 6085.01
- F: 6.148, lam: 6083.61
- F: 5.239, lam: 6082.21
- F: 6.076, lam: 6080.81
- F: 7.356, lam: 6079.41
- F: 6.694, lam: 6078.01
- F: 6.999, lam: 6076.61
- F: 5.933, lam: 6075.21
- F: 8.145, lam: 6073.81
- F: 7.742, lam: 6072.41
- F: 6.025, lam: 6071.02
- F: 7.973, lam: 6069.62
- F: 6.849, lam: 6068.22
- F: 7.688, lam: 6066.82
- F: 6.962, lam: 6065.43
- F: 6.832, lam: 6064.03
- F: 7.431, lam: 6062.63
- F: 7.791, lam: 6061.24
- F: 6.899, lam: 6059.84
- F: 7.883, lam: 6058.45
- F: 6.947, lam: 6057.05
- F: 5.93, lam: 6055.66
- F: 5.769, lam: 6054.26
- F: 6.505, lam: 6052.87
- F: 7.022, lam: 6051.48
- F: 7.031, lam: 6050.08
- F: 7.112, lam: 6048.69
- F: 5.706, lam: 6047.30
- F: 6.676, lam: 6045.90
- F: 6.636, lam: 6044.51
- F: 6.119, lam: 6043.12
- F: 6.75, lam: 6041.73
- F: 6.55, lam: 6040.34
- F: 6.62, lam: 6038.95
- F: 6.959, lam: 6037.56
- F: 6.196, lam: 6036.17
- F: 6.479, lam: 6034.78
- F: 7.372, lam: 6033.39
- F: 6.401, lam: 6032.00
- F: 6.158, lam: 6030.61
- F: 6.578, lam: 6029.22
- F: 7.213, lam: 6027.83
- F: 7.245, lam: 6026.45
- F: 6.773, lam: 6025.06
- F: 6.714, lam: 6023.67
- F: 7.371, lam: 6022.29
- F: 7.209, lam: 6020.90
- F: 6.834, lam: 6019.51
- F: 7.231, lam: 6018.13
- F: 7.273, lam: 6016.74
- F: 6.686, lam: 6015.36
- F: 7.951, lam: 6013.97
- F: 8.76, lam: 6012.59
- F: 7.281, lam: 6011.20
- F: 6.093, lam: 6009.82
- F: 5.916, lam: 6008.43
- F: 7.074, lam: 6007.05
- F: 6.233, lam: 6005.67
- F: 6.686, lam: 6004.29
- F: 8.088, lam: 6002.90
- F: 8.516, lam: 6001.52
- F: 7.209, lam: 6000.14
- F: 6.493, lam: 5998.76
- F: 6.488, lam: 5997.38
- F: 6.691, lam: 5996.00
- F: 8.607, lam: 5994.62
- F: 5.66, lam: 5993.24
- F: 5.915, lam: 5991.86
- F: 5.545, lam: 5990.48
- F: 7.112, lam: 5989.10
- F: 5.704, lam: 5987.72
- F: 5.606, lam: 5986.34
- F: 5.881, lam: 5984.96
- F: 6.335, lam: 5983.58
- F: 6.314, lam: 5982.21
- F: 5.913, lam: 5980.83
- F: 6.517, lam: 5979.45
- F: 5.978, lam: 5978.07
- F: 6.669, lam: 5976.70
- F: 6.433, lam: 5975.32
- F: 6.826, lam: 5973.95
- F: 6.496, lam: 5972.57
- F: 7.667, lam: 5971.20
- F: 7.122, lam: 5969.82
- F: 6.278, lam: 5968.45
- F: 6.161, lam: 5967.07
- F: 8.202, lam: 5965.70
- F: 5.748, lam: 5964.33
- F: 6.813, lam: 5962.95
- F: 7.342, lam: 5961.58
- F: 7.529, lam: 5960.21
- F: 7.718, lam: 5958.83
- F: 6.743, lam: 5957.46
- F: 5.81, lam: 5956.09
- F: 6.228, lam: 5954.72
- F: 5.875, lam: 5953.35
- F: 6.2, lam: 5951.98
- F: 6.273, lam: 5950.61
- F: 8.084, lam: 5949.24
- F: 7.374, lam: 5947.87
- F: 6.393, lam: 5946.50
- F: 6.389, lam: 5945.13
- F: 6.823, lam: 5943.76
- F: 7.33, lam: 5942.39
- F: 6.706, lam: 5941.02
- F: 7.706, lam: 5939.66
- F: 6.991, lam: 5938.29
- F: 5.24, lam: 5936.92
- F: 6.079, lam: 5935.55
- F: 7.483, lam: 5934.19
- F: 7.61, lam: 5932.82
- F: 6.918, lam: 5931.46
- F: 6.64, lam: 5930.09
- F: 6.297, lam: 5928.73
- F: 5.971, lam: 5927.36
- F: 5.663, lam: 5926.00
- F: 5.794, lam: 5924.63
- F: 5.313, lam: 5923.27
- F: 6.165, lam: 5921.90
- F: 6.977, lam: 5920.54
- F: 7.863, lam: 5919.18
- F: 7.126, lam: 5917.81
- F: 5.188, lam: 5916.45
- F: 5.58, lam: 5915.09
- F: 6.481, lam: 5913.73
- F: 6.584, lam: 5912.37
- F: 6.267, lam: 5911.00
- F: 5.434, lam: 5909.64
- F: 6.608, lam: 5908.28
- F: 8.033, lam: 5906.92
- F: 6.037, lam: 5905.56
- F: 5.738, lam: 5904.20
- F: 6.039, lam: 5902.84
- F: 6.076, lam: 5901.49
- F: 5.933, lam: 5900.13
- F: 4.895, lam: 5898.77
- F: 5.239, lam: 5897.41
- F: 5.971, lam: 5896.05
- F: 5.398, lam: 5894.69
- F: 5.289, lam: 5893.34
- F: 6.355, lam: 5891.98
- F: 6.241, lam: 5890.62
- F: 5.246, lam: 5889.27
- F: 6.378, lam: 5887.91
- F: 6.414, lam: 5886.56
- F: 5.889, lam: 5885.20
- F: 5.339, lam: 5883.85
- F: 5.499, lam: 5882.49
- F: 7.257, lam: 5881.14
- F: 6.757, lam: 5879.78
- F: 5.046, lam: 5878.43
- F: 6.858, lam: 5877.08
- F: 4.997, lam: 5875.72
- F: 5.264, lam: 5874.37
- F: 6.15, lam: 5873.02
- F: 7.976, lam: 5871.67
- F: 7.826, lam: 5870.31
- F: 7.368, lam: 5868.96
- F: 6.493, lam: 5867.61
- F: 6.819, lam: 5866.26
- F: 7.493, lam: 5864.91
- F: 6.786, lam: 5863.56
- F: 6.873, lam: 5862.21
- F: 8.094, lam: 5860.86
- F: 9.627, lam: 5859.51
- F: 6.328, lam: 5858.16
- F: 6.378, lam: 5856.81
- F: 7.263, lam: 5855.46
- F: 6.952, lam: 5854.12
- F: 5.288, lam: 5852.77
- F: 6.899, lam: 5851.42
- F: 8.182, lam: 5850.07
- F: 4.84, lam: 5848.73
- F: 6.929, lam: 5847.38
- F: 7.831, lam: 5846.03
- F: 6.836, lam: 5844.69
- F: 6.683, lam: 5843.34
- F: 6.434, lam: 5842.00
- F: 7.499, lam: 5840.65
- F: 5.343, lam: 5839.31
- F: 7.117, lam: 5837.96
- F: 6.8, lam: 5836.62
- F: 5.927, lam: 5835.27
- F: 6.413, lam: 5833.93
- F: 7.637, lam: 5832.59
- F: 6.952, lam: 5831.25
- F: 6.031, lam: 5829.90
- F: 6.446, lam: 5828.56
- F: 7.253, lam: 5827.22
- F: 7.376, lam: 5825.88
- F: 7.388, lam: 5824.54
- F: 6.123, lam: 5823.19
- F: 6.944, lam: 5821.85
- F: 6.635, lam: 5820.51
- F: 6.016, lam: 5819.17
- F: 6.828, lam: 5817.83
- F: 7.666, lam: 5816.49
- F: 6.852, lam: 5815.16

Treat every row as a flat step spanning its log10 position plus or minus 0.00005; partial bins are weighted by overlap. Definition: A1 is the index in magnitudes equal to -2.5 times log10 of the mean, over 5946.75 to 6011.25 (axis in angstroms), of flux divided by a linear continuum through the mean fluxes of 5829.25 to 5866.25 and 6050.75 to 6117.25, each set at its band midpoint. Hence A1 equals 0.036 mag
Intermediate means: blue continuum 6.87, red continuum 6.91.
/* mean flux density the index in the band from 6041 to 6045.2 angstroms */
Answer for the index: 6.51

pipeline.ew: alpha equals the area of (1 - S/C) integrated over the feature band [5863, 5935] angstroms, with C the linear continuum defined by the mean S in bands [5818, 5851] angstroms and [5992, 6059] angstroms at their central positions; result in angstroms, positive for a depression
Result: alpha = 5.26 angstroms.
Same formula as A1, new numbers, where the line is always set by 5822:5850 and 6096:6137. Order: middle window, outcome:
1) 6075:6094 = 0.04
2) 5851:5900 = 0.06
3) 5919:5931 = 0.09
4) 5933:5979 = 0.01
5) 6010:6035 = -0.03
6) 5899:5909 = 0.08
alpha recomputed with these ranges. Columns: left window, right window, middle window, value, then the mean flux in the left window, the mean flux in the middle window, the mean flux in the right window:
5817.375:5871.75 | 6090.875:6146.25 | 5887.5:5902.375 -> 2.5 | 6.89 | 5.72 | 6.71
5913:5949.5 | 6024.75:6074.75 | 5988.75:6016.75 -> -0.9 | 6.58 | 6.96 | 6.86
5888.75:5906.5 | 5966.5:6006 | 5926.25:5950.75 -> -2.5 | 5.77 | 6.79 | 6.6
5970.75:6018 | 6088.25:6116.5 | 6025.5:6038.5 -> 0.1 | 6.73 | 6.73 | 6.95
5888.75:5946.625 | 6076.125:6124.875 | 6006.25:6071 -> -2.5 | 6.28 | 6.89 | 6.81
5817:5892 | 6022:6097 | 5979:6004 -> 0.5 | 6.66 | 6.59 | 6.76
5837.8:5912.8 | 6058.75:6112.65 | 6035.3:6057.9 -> 1.0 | 6.45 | 6.54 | 6.95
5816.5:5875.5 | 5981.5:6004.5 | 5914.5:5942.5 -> 1.0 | 6.84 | 6.49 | 6.64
